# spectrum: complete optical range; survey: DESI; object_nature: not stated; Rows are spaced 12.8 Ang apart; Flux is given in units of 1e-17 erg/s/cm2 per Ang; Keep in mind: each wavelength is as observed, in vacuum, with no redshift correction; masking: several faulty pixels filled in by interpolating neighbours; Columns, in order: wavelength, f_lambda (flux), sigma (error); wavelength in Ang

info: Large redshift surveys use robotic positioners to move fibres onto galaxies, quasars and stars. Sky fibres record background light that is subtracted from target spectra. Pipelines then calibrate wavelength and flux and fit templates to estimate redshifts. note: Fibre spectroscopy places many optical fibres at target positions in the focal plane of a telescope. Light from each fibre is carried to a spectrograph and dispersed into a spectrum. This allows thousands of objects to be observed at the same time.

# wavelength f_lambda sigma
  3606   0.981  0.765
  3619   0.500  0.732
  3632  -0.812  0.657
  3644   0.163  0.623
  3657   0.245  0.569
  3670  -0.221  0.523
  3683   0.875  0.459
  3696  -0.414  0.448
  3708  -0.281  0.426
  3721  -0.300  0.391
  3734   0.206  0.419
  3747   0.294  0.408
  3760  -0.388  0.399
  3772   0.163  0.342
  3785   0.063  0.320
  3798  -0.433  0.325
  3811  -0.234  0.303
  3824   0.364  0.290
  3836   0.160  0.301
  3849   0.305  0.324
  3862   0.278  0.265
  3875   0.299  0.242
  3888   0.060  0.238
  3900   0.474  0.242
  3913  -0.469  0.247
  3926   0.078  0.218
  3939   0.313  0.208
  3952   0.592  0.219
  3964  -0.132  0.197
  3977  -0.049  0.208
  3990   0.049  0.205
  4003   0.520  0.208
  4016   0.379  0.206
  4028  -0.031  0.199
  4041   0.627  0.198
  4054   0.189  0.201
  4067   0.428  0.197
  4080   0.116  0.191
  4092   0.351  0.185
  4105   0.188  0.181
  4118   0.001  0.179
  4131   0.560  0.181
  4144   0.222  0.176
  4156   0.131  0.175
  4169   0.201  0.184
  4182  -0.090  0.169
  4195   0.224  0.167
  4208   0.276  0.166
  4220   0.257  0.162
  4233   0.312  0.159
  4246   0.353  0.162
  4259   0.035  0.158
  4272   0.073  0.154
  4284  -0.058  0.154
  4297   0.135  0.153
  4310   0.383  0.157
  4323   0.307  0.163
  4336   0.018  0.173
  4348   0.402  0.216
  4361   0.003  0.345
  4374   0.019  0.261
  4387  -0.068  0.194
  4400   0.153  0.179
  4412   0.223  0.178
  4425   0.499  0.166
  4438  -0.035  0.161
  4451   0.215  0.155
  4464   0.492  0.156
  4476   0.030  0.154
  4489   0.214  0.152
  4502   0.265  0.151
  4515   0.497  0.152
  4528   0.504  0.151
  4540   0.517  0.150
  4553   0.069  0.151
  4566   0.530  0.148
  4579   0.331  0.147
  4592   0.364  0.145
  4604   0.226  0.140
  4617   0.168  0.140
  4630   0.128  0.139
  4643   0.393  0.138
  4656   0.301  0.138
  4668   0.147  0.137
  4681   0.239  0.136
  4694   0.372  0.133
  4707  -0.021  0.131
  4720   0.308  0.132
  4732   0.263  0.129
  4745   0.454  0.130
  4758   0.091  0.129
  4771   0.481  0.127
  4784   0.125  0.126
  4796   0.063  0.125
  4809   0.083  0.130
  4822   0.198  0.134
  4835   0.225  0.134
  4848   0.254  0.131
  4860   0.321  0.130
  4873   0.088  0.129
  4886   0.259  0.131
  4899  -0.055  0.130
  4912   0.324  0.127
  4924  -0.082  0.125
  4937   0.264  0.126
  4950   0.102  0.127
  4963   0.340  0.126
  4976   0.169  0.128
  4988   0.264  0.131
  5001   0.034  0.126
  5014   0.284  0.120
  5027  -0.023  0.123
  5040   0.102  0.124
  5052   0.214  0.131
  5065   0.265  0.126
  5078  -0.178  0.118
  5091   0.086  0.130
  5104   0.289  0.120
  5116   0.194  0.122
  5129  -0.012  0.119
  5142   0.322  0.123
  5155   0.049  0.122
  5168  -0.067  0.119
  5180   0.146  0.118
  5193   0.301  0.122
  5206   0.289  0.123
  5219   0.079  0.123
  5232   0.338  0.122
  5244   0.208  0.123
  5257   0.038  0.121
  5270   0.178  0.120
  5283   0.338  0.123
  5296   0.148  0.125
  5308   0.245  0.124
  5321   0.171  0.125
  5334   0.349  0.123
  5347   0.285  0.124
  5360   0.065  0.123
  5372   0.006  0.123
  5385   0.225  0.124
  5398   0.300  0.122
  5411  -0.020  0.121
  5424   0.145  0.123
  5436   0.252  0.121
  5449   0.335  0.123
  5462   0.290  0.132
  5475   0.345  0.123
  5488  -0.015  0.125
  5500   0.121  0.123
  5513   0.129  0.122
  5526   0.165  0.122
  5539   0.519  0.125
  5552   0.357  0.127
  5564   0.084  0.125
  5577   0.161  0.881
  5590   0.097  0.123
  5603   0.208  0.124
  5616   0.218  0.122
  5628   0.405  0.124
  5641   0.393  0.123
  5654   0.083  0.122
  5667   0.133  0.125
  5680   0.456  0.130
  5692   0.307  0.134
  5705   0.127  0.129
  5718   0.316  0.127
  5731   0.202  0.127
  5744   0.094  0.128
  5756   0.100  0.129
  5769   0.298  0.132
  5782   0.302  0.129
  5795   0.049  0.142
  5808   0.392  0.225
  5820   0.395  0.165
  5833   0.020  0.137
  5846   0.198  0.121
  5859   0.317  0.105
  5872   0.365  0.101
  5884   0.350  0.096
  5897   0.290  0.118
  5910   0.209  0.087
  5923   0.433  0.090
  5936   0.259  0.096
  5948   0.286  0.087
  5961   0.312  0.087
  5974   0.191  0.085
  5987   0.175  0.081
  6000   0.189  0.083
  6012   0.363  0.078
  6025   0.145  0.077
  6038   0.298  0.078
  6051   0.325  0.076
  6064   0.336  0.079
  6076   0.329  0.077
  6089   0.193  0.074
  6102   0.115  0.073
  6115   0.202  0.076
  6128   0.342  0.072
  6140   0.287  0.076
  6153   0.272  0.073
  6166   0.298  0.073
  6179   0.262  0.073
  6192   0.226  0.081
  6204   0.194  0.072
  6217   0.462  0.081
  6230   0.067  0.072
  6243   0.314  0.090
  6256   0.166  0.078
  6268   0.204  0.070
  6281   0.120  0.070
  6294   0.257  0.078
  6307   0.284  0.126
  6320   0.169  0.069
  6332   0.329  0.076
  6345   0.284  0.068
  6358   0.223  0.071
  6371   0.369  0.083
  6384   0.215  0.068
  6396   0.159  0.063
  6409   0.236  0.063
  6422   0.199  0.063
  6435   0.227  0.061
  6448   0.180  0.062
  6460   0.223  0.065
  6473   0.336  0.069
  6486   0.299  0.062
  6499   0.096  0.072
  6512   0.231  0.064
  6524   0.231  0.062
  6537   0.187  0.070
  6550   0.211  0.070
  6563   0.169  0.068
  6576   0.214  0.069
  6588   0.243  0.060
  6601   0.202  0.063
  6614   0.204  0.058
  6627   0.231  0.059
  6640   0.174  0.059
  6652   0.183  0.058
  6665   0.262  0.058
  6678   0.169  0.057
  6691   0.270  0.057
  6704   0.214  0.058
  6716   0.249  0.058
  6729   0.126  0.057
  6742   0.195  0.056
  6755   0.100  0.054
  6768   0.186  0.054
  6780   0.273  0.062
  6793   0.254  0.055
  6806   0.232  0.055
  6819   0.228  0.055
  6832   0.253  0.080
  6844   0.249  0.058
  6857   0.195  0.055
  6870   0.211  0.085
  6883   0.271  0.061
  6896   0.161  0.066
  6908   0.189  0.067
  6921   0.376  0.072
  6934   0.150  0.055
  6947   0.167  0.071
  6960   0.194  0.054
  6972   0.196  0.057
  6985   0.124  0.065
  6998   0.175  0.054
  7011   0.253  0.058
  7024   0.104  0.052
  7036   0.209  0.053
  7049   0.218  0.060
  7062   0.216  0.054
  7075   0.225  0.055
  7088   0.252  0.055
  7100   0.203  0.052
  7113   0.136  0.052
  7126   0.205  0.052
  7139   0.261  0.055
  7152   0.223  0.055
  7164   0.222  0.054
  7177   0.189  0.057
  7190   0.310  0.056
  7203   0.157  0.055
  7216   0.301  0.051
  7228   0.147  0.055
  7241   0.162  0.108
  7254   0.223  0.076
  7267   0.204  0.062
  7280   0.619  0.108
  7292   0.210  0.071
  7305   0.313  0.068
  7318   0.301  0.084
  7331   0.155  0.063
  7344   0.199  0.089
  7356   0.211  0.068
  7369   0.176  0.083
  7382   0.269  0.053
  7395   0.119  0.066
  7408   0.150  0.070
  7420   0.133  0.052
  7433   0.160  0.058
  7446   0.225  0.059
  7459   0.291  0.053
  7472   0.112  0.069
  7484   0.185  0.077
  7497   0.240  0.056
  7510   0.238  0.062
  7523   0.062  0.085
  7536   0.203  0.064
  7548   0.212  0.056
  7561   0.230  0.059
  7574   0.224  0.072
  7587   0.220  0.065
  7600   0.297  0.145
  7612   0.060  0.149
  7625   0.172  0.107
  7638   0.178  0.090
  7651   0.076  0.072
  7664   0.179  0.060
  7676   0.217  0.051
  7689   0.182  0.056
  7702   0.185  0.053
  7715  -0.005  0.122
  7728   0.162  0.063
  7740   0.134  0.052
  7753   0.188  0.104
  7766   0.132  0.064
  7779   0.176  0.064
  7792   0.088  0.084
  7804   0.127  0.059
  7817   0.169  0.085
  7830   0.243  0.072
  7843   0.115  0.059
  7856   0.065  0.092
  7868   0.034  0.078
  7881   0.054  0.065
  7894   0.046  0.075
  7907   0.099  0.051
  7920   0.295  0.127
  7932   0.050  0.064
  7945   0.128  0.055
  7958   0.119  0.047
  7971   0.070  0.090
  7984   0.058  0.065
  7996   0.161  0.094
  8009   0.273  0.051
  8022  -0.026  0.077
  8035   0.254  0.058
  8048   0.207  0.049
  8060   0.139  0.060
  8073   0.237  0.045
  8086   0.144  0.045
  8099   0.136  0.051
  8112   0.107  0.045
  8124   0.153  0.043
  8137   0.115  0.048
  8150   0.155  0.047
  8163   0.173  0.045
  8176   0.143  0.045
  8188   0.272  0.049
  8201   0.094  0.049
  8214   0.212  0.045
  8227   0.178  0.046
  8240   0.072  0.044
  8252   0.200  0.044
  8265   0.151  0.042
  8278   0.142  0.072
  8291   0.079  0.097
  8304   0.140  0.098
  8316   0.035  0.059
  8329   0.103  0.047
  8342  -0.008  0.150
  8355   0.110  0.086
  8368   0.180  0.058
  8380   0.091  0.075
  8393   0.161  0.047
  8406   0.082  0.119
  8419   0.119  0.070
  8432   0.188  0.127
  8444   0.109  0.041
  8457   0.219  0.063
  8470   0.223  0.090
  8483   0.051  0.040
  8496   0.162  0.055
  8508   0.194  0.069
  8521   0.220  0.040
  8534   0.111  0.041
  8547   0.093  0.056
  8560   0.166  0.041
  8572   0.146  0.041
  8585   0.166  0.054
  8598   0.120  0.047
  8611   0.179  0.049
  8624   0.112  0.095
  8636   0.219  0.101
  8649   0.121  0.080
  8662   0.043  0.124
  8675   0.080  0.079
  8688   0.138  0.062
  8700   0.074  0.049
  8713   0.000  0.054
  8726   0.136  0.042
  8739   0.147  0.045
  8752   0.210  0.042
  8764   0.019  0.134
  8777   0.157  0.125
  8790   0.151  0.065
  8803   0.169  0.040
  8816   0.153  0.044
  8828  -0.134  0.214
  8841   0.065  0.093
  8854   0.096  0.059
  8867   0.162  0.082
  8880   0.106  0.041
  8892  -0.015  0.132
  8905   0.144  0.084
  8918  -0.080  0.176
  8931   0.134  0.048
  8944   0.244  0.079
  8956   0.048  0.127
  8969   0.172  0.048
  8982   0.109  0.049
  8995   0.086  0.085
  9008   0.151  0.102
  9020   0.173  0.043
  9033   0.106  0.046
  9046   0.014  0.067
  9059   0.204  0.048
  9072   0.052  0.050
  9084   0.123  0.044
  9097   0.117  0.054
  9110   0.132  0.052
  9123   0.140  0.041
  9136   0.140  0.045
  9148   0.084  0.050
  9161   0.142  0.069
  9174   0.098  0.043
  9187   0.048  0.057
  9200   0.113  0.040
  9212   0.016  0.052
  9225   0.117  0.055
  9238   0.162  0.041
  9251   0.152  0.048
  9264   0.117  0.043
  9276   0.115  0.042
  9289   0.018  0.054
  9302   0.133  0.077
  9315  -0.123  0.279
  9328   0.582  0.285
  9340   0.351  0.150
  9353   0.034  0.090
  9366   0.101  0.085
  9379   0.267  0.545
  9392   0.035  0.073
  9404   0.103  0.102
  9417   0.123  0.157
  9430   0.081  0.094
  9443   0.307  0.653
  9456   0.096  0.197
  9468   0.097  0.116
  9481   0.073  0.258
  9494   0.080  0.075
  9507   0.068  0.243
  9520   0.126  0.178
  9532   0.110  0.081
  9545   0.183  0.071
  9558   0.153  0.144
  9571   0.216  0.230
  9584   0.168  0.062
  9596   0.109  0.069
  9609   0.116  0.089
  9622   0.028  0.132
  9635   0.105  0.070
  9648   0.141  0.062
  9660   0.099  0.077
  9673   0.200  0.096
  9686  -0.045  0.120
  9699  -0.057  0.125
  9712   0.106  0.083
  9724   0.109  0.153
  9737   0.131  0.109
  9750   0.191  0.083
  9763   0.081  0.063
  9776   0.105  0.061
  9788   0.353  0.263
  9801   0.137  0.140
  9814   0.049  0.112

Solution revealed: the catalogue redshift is 0.110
